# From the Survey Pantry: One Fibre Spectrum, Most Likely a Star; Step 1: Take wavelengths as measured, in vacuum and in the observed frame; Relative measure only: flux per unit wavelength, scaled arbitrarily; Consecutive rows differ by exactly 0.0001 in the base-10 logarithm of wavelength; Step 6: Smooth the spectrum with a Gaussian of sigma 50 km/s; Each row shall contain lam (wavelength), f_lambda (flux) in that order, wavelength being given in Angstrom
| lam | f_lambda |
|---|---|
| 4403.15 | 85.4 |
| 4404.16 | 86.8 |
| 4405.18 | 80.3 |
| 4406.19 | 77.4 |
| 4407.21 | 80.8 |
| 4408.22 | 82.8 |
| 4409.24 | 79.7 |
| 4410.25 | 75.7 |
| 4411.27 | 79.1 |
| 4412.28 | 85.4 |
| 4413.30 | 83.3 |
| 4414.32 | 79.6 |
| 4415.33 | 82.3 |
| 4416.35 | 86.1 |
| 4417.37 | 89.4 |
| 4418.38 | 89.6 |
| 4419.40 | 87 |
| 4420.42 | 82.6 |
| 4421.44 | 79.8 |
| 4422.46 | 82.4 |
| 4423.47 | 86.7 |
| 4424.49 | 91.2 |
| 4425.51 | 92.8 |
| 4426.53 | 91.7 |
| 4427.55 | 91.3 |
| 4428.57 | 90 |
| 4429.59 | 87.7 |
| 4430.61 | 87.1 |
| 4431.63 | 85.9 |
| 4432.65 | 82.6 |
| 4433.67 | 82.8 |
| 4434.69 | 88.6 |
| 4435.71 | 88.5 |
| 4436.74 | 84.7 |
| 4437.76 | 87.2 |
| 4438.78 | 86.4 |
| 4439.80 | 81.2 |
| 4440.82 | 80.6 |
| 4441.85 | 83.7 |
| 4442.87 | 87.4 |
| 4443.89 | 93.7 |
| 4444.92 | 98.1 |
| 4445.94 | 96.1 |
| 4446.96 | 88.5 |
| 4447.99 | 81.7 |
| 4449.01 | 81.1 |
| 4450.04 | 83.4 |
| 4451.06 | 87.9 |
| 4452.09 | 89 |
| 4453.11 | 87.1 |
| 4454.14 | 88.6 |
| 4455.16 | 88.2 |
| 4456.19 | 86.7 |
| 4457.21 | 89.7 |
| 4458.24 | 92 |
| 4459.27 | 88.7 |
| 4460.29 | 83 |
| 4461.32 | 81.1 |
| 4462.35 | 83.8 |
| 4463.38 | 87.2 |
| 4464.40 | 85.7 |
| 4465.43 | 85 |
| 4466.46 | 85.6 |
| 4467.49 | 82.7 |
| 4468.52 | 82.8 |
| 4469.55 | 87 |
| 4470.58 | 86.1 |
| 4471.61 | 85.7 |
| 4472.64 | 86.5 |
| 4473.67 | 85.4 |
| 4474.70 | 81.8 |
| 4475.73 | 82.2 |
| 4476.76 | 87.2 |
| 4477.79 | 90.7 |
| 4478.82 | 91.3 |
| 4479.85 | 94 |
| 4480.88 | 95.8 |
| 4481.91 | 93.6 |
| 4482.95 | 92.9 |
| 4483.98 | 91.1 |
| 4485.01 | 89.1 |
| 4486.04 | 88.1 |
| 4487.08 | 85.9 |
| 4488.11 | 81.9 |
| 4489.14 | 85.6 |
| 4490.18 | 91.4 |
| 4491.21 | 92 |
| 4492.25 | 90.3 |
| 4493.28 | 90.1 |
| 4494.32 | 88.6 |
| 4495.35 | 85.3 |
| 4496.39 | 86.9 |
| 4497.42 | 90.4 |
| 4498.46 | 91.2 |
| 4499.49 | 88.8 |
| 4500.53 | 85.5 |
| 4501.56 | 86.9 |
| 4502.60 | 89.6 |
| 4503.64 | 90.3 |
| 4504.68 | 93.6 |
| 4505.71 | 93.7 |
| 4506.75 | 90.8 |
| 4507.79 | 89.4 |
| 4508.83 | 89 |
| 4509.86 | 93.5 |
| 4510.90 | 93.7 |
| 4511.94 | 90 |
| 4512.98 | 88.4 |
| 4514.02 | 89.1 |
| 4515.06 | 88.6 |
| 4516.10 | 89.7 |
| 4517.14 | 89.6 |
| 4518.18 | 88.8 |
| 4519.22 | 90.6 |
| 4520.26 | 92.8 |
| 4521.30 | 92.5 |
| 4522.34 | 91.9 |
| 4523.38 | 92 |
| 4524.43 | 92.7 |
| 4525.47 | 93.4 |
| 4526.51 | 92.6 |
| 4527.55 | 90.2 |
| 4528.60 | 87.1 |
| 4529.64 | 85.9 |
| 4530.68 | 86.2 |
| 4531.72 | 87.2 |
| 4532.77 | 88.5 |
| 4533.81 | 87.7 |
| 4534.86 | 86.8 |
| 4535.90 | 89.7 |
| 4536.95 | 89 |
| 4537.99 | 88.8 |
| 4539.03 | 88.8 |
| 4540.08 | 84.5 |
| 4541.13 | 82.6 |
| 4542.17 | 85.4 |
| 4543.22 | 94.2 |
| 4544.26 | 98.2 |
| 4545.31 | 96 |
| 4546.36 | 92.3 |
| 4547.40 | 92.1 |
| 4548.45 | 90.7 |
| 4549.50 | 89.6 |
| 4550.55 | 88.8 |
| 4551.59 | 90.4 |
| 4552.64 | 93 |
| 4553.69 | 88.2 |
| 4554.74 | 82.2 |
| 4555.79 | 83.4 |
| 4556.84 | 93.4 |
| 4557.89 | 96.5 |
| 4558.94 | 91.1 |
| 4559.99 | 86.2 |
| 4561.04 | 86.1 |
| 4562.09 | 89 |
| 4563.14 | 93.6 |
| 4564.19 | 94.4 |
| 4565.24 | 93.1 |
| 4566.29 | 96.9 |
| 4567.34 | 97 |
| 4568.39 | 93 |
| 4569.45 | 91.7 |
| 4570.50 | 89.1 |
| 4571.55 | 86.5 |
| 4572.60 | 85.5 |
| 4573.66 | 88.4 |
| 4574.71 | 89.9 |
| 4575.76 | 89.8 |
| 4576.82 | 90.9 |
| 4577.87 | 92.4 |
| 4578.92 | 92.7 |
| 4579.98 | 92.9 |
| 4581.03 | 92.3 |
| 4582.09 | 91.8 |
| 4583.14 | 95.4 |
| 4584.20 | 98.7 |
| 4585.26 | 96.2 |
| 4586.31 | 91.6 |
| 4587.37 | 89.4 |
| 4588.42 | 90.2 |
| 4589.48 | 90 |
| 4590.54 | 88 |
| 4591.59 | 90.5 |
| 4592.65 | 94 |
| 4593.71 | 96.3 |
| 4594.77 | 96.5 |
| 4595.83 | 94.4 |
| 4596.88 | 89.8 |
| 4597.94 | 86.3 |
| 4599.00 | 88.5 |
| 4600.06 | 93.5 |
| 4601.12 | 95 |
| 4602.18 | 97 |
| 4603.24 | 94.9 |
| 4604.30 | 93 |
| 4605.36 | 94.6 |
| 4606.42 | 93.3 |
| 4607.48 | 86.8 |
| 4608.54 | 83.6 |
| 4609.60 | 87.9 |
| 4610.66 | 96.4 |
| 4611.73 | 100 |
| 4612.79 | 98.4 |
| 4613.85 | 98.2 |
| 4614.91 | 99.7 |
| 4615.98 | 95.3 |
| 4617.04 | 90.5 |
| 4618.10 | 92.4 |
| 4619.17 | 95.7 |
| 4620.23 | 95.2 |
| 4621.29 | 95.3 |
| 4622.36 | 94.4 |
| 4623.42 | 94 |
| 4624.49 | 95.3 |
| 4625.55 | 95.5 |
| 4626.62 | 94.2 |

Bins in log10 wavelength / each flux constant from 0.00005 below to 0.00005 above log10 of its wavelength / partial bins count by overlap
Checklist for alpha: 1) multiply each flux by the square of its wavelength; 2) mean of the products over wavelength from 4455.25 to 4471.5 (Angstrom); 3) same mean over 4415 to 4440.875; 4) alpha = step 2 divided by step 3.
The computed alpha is 1.01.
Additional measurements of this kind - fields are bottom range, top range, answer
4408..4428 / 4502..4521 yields 1.11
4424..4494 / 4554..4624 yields 1.12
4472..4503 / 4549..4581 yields 1.06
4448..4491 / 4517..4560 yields 1.06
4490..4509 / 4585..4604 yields 1.07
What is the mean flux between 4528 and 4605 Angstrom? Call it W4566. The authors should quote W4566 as 90.8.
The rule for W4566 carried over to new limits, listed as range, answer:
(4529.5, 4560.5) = 89.3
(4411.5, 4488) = 86.9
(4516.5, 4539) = 89.7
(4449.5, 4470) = 86.2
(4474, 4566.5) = 89.8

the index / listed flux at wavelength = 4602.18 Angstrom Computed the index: 97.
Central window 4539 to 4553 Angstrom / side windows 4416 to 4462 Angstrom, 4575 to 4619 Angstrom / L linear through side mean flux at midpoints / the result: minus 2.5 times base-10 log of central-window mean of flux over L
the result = 0.01 mag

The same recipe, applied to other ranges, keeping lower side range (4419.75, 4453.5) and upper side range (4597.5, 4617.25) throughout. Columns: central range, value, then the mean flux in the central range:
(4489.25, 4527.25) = -0.01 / 90.3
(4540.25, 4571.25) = 0.01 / 90.9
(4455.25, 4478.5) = 0.03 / 85.8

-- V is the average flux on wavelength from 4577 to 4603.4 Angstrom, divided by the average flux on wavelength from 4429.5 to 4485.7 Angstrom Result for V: 1.1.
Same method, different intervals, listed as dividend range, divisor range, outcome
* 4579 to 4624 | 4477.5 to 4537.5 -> 1.04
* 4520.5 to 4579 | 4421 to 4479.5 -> 1.04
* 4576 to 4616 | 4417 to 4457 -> 1.07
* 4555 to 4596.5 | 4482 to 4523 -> 1.02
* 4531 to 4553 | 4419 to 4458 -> 1.03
